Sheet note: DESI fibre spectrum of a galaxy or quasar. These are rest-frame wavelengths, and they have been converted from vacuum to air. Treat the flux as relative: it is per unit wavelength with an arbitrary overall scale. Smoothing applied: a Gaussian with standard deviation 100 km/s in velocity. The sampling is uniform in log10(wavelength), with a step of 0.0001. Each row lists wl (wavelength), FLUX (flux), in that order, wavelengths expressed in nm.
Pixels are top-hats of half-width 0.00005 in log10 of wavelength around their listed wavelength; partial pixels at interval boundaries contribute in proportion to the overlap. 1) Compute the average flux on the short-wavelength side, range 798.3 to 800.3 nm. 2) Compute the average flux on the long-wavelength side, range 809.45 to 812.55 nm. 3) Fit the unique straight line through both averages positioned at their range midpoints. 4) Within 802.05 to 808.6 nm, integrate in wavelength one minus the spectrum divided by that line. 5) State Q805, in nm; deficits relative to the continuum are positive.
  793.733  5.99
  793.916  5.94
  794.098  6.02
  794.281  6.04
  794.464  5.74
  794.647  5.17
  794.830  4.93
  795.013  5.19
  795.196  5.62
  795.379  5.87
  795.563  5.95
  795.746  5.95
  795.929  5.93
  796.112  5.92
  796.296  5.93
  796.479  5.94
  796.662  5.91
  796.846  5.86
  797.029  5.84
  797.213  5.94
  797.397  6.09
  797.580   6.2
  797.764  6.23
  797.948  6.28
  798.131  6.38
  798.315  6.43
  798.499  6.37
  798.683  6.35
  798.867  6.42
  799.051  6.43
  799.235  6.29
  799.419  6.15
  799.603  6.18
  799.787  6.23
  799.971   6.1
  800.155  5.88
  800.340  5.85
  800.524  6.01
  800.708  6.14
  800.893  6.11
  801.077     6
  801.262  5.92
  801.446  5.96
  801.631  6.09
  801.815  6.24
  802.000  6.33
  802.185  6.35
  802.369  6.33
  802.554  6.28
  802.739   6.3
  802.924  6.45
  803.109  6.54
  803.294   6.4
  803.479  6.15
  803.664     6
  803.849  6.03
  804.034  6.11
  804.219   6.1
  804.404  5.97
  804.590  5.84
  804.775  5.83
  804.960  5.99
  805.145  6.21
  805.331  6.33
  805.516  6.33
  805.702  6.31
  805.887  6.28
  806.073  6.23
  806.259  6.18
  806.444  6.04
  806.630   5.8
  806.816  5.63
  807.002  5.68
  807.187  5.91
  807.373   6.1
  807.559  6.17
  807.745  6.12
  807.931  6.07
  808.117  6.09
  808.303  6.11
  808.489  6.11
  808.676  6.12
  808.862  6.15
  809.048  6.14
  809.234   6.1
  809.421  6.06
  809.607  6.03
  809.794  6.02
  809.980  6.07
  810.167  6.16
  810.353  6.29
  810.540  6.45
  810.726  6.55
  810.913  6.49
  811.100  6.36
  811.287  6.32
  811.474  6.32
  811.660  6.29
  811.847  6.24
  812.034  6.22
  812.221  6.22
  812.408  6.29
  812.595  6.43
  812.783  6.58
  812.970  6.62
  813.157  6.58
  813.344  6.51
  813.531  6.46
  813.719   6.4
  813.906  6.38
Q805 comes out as 0.13 nm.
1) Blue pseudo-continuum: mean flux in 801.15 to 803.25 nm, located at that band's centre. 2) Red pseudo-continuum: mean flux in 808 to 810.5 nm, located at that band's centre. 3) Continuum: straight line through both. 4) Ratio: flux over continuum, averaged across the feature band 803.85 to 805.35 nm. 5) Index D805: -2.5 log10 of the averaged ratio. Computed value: 0.03 mag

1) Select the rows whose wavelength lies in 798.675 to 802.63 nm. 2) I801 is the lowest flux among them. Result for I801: 5.85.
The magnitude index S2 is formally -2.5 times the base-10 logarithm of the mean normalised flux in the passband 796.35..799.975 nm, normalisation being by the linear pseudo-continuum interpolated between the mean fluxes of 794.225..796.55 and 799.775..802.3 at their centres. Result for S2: -0.053 mag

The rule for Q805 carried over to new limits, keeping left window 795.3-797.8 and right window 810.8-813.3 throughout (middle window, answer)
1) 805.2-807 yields 0.03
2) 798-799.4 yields -0.08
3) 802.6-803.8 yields -0.03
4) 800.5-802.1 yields 0.00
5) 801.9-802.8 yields -0.03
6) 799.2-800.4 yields -0.01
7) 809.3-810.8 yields 0.03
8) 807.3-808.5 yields 0.03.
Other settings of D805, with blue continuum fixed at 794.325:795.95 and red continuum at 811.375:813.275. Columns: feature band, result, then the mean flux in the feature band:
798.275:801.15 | -0.07 mag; 6.18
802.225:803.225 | -0.08 mag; 6.38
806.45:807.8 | 0.04 mag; 5.92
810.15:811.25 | -0.02 mag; 6.4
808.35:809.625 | 0.02 mag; 6.11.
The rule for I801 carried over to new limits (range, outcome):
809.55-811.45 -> 6.02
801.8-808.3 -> 5.63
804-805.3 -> 5.83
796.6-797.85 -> 5.84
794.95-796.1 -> 5.19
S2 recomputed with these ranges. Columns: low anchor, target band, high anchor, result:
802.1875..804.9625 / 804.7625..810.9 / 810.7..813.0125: 0.03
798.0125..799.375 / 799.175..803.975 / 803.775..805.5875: 0.01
